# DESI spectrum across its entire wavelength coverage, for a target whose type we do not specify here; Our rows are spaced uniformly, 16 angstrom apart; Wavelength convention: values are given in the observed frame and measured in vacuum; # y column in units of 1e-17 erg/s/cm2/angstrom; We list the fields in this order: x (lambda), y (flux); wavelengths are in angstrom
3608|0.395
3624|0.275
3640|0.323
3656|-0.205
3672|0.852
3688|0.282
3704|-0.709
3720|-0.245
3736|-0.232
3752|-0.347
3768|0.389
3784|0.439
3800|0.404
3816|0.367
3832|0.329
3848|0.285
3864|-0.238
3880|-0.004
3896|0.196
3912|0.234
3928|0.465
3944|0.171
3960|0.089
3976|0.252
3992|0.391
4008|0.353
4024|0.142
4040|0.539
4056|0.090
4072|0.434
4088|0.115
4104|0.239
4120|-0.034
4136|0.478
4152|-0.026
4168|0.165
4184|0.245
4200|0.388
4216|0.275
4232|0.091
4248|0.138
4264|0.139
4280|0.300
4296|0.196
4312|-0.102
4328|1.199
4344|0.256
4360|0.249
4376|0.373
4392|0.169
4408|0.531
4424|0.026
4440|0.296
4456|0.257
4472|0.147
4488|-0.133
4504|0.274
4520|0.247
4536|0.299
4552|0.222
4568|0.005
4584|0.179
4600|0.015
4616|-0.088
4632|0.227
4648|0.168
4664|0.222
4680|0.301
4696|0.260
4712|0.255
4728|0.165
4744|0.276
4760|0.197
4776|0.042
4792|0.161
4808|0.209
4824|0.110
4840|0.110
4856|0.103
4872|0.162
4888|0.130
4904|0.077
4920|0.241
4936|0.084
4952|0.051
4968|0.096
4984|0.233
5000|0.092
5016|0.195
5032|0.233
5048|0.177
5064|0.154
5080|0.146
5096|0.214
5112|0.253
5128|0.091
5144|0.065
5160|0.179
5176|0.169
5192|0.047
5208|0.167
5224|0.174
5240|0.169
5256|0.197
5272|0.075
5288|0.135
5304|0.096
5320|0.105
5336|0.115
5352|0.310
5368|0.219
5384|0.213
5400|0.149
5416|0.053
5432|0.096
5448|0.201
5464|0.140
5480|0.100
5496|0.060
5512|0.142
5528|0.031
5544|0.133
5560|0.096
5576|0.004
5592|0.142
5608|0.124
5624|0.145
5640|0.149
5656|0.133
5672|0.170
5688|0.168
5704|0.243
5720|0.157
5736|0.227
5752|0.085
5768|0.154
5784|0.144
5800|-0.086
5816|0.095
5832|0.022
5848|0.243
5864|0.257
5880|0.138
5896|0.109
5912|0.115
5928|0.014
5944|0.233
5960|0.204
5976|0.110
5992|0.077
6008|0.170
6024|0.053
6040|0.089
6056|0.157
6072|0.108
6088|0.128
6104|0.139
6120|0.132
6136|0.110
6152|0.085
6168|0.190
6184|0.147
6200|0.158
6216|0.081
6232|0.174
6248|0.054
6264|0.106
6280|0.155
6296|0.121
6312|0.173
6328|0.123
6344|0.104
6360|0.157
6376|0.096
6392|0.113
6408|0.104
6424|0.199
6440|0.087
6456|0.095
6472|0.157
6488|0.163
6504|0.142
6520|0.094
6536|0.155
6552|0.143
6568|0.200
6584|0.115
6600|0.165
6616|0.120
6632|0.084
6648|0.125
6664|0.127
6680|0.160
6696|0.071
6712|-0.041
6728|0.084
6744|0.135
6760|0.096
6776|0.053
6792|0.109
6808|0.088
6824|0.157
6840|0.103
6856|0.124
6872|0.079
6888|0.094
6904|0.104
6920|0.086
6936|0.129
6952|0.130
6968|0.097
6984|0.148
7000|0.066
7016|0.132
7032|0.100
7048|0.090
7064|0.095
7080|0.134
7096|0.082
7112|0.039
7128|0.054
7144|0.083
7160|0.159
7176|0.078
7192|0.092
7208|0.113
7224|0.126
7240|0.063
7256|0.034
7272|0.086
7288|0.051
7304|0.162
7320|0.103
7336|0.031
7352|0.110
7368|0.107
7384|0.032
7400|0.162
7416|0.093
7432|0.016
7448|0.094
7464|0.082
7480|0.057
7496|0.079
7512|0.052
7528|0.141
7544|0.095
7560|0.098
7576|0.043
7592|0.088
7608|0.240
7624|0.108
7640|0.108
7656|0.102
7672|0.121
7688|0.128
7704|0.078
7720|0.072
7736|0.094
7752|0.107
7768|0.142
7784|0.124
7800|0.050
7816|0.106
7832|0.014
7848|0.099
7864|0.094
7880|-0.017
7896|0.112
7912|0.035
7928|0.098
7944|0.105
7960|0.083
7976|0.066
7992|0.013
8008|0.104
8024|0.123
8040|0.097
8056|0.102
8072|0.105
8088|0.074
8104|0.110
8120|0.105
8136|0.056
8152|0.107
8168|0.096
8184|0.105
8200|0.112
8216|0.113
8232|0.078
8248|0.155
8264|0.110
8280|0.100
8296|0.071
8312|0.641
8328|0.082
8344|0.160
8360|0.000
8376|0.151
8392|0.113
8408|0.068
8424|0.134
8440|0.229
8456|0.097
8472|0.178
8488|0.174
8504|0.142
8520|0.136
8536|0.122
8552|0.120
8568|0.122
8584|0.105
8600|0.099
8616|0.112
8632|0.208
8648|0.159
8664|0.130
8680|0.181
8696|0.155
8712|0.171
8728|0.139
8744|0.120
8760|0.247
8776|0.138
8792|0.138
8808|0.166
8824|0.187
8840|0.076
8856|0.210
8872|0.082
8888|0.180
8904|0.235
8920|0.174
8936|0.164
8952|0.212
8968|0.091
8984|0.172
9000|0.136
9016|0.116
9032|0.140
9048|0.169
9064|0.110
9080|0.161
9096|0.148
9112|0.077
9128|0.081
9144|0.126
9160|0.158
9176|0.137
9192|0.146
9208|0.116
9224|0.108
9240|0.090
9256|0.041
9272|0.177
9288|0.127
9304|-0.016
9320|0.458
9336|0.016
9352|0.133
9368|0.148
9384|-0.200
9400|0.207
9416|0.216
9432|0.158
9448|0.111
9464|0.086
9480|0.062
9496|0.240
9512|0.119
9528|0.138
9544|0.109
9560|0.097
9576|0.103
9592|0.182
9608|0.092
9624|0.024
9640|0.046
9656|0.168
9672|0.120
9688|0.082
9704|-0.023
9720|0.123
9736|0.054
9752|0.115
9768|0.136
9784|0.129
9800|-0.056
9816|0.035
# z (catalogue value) 1.230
